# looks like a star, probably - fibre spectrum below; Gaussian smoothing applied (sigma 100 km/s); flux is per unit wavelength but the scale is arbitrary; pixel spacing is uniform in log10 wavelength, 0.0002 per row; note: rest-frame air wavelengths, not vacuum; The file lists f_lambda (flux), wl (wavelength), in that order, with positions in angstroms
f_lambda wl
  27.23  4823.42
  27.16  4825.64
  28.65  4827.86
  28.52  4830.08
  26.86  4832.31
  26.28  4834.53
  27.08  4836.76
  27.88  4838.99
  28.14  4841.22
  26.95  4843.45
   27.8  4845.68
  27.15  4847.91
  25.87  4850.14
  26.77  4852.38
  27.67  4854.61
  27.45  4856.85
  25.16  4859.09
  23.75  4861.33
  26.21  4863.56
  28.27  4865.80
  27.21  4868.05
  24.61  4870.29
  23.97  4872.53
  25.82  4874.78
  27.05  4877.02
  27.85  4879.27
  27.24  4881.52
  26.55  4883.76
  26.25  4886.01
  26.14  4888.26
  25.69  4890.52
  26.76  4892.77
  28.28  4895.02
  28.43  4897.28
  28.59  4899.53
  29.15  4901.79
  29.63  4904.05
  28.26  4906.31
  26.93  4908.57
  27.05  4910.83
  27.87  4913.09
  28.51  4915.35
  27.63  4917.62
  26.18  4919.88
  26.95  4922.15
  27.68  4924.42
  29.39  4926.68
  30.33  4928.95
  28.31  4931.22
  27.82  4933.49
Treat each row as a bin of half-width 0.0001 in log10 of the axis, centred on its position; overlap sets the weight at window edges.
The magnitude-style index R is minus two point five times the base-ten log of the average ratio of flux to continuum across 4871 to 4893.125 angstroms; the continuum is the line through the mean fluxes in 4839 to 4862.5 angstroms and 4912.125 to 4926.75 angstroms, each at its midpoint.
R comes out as 0.03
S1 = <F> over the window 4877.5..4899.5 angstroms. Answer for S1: 27.1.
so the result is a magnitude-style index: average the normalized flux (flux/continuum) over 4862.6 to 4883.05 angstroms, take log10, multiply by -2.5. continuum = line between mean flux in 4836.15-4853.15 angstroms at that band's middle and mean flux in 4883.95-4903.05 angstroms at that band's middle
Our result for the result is 0.03 mag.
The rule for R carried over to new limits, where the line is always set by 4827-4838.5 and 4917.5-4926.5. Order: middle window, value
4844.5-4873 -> 0.04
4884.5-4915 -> -0.01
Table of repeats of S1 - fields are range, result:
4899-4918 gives 28.2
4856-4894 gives 26.2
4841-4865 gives 26.6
